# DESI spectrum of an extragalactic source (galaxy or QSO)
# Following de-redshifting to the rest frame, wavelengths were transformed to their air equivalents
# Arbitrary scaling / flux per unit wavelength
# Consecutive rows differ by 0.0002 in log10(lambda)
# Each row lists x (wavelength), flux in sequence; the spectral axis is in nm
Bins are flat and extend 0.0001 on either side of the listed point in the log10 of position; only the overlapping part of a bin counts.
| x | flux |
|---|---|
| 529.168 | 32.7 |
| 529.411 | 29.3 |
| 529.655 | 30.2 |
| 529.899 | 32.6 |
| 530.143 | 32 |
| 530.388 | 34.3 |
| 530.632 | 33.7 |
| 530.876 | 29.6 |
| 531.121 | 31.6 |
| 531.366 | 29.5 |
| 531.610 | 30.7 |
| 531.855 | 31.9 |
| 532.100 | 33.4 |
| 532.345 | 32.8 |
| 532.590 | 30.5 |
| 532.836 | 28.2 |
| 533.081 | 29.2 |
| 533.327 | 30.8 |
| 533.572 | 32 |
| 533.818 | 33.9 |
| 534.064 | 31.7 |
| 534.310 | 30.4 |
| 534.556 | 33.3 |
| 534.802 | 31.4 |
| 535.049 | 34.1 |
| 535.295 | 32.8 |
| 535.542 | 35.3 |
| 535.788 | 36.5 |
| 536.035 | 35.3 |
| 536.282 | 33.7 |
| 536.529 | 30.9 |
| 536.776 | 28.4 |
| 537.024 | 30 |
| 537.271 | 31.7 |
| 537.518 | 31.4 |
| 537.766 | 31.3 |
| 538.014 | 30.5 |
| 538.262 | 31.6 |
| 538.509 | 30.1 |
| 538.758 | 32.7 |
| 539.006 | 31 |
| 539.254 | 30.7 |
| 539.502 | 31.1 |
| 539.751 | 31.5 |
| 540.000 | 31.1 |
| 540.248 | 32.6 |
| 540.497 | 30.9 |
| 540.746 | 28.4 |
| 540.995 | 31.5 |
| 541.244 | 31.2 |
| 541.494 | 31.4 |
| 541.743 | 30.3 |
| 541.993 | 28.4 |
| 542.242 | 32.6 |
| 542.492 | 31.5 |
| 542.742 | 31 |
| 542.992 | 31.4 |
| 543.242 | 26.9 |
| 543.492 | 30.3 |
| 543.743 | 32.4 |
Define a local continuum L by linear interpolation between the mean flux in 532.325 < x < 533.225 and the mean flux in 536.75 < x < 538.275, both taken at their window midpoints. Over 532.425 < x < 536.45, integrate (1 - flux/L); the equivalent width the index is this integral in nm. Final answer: -0.30 nm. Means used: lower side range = 29.9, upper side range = 30.8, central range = 32.4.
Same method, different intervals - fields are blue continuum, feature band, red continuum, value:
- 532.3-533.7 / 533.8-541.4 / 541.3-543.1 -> -0.27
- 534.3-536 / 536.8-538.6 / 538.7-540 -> 0.08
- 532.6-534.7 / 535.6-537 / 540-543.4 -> -0.08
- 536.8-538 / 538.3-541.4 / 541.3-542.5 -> -0.03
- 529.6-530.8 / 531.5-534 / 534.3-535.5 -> 0.10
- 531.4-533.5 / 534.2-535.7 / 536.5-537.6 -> -0.12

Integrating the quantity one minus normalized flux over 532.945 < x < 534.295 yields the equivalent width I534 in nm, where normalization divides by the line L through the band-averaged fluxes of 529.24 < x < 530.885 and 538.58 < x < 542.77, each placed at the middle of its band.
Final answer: 0.01 nm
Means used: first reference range 31.9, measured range 31.4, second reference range 31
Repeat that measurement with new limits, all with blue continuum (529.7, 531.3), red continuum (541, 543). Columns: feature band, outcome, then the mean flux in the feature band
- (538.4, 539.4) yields 0.00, 31.1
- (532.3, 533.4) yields 0.06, 30.1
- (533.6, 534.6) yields -0.02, 32.2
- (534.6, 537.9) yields -0.10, 32.5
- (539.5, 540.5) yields -0.01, 31.5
